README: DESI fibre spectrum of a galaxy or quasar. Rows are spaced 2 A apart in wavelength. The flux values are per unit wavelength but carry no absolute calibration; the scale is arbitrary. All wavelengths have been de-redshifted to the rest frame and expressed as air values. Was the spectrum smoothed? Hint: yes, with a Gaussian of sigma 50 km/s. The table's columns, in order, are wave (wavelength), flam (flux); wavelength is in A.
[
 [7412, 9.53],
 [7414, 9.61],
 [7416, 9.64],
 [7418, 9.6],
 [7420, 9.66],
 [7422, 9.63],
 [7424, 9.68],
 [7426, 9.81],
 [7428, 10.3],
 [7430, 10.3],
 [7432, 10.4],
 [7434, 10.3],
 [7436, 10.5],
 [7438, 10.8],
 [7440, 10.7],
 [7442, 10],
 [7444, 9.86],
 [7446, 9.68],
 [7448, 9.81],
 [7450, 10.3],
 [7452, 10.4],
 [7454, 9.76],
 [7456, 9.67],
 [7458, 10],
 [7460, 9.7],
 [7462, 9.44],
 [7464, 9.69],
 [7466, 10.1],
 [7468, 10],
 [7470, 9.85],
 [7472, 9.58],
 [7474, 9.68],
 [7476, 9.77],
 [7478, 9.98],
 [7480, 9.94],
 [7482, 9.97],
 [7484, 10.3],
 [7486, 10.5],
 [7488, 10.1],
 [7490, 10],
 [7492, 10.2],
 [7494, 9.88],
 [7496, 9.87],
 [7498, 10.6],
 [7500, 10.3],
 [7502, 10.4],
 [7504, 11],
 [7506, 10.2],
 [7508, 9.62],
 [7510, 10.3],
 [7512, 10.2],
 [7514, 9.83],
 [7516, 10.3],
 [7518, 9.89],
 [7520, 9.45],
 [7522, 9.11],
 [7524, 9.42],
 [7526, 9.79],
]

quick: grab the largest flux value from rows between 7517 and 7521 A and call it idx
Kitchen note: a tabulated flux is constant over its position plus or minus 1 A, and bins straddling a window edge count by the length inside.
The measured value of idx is 9.89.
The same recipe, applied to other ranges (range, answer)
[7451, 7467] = 10.4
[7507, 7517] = 10.3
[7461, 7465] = 9.69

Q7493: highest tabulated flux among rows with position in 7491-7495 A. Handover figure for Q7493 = 10.2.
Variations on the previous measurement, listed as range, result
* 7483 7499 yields 10.6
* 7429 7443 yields 10.8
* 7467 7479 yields 10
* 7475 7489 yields 10.5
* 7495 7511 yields 11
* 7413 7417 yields 9.64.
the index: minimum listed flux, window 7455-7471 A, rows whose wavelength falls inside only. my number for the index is 9.44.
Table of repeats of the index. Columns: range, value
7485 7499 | 9.87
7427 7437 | 10.3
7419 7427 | 9.63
